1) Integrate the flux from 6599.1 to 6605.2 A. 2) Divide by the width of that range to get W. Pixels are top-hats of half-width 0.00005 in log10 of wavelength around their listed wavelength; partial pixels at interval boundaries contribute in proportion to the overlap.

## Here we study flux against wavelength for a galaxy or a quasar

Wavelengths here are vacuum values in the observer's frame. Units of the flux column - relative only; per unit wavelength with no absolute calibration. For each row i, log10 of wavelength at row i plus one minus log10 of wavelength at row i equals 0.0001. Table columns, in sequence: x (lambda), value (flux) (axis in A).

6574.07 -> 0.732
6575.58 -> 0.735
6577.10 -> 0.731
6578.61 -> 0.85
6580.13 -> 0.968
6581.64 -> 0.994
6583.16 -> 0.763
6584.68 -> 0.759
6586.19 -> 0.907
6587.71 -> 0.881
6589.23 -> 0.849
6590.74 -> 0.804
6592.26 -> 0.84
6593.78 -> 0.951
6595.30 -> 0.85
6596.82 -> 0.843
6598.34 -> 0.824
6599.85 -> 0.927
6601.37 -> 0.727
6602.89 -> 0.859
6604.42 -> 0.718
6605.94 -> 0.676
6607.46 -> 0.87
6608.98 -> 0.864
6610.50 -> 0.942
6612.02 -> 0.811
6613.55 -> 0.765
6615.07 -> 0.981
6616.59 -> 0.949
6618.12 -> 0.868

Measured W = 0.806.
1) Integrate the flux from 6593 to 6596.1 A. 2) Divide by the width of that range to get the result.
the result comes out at 0.898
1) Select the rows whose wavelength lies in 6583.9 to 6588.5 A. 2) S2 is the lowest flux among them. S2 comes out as 0.759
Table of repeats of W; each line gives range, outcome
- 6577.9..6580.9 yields 0.911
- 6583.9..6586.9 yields 0.832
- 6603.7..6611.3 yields 0.815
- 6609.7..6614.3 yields 0.839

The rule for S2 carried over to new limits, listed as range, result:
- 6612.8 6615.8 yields 0.765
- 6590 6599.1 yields 0.804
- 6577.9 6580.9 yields 0.85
